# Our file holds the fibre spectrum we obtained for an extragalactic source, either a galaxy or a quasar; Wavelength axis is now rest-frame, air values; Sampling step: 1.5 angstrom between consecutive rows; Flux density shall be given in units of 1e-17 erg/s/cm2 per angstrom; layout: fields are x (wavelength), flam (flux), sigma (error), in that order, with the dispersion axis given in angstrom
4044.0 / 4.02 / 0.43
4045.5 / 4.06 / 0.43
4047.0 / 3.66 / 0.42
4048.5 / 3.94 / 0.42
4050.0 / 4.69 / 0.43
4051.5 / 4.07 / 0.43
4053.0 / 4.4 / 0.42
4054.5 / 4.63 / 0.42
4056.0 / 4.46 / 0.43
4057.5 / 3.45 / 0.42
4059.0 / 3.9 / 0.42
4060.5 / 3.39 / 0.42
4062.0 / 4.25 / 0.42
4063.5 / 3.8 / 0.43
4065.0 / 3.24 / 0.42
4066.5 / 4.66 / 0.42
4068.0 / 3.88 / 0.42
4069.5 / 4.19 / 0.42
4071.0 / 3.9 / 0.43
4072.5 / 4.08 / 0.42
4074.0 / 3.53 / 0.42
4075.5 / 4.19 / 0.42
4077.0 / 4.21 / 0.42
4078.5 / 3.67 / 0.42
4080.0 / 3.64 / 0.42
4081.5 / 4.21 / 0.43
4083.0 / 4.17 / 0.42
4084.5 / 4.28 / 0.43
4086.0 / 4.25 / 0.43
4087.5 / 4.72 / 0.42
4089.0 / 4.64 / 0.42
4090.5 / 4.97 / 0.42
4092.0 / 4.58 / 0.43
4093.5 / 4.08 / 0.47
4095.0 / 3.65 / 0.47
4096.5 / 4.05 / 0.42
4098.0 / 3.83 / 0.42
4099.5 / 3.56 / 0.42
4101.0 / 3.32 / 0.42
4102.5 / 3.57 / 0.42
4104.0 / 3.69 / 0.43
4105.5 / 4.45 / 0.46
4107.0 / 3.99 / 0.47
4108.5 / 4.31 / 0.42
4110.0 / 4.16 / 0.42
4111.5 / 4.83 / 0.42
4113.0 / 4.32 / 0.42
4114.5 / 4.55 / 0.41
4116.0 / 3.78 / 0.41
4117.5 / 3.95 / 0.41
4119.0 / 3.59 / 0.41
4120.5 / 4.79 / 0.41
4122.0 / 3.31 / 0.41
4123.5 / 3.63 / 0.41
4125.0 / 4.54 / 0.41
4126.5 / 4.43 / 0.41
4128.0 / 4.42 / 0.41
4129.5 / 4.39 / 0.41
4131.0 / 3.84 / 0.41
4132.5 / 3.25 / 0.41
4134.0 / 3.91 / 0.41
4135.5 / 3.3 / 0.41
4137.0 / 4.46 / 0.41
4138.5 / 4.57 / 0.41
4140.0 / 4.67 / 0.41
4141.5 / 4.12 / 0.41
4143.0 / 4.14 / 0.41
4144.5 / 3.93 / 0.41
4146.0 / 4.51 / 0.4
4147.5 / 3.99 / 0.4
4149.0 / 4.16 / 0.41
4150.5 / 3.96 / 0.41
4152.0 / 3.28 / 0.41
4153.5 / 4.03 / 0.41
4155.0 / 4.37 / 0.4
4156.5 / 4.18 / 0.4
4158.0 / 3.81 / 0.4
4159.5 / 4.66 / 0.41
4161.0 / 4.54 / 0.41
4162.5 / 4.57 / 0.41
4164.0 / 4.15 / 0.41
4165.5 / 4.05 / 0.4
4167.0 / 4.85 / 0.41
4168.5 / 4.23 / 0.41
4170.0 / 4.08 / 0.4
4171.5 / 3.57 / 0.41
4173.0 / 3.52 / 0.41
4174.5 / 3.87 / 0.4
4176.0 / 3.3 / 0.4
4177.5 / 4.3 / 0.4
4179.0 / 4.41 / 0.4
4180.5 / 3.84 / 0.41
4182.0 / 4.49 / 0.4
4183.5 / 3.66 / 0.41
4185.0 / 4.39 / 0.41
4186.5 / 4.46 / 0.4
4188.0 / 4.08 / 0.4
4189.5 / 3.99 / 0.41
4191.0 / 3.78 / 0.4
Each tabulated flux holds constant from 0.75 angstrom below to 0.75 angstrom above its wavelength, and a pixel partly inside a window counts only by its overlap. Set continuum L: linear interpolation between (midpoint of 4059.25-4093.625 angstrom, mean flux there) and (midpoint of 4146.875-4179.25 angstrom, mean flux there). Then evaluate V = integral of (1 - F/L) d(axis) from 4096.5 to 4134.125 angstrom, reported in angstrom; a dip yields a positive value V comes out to 0.7 angstrom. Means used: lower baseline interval 4.11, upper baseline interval 4.08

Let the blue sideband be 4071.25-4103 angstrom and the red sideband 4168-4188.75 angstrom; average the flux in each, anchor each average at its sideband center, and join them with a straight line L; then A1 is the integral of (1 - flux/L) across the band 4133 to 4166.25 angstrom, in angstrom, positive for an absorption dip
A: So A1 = -0.99 angstrom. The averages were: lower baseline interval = 4.06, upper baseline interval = 4.01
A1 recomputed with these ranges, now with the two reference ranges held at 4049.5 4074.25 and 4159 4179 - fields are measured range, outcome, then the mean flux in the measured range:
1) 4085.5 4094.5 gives -1.0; 4.52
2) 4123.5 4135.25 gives 0.1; 4.05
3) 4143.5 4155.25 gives 0.3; 4.02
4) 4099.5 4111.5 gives 0.3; 3.96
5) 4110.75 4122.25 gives -0.3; 4.18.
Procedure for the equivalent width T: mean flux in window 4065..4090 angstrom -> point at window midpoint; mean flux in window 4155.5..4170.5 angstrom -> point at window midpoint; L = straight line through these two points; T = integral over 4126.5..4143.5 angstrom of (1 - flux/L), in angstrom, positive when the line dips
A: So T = 0.6 angstrom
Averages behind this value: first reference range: 4.12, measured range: 4.11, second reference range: 4.32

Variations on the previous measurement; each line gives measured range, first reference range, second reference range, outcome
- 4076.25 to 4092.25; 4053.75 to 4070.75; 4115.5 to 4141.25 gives -1.1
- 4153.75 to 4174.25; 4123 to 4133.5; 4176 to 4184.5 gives -0.6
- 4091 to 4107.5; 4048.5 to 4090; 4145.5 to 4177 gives 0.8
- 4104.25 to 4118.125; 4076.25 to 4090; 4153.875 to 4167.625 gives 0.1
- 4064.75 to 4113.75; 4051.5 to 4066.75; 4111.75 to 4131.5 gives -0.3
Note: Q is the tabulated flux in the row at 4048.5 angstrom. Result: 3.94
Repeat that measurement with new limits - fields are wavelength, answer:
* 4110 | 4.16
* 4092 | 4.58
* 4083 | 4.17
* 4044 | 4.02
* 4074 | 3.53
